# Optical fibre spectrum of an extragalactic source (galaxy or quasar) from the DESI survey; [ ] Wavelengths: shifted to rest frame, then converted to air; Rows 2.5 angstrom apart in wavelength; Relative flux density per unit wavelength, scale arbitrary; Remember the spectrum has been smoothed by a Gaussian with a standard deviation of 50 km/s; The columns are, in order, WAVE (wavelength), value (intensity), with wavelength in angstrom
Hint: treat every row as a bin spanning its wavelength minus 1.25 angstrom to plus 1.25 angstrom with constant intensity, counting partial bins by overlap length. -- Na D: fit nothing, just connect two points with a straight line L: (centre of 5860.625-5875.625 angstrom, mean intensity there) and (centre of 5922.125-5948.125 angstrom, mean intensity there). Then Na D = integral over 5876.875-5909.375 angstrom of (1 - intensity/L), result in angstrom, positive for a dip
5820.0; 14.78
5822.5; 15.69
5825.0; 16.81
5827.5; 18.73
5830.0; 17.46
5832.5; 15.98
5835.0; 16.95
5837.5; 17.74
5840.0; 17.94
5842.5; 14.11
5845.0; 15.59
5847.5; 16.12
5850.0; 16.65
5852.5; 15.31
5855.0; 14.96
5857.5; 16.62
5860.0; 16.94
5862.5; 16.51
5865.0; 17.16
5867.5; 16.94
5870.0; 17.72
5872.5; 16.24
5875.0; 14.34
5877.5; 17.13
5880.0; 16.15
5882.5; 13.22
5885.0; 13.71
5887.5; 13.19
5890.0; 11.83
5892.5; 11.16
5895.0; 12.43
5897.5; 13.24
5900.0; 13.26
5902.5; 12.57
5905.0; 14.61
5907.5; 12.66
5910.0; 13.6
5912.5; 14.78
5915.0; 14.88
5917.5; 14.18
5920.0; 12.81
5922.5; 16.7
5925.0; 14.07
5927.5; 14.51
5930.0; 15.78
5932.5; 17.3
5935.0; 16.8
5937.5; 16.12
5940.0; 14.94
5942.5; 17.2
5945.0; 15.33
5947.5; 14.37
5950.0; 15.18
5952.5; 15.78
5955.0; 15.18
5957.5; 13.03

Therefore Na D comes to 5.7 angstrom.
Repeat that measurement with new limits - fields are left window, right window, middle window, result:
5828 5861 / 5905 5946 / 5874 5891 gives 1.64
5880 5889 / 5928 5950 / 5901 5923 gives 1.23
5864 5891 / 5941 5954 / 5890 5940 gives 3.82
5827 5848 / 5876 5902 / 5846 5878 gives -2.50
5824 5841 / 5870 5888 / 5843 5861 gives 0.53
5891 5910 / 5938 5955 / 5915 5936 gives -1.36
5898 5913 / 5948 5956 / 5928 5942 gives -1.45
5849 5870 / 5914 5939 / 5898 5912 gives 2.03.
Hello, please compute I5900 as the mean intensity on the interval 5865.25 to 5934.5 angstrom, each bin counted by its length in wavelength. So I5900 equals 14.5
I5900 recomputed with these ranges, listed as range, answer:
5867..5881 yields 16.4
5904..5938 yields 14.9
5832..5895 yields 15.5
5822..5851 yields 16.7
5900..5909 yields 13.3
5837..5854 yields 16.1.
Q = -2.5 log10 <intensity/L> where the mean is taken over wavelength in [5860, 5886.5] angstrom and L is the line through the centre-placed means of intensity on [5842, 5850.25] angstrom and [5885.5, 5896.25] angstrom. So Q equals -0.17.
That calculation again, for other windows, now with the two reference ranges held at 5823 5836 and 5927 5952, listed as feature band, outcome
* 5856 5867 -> 0.00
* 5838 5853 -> 0.06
